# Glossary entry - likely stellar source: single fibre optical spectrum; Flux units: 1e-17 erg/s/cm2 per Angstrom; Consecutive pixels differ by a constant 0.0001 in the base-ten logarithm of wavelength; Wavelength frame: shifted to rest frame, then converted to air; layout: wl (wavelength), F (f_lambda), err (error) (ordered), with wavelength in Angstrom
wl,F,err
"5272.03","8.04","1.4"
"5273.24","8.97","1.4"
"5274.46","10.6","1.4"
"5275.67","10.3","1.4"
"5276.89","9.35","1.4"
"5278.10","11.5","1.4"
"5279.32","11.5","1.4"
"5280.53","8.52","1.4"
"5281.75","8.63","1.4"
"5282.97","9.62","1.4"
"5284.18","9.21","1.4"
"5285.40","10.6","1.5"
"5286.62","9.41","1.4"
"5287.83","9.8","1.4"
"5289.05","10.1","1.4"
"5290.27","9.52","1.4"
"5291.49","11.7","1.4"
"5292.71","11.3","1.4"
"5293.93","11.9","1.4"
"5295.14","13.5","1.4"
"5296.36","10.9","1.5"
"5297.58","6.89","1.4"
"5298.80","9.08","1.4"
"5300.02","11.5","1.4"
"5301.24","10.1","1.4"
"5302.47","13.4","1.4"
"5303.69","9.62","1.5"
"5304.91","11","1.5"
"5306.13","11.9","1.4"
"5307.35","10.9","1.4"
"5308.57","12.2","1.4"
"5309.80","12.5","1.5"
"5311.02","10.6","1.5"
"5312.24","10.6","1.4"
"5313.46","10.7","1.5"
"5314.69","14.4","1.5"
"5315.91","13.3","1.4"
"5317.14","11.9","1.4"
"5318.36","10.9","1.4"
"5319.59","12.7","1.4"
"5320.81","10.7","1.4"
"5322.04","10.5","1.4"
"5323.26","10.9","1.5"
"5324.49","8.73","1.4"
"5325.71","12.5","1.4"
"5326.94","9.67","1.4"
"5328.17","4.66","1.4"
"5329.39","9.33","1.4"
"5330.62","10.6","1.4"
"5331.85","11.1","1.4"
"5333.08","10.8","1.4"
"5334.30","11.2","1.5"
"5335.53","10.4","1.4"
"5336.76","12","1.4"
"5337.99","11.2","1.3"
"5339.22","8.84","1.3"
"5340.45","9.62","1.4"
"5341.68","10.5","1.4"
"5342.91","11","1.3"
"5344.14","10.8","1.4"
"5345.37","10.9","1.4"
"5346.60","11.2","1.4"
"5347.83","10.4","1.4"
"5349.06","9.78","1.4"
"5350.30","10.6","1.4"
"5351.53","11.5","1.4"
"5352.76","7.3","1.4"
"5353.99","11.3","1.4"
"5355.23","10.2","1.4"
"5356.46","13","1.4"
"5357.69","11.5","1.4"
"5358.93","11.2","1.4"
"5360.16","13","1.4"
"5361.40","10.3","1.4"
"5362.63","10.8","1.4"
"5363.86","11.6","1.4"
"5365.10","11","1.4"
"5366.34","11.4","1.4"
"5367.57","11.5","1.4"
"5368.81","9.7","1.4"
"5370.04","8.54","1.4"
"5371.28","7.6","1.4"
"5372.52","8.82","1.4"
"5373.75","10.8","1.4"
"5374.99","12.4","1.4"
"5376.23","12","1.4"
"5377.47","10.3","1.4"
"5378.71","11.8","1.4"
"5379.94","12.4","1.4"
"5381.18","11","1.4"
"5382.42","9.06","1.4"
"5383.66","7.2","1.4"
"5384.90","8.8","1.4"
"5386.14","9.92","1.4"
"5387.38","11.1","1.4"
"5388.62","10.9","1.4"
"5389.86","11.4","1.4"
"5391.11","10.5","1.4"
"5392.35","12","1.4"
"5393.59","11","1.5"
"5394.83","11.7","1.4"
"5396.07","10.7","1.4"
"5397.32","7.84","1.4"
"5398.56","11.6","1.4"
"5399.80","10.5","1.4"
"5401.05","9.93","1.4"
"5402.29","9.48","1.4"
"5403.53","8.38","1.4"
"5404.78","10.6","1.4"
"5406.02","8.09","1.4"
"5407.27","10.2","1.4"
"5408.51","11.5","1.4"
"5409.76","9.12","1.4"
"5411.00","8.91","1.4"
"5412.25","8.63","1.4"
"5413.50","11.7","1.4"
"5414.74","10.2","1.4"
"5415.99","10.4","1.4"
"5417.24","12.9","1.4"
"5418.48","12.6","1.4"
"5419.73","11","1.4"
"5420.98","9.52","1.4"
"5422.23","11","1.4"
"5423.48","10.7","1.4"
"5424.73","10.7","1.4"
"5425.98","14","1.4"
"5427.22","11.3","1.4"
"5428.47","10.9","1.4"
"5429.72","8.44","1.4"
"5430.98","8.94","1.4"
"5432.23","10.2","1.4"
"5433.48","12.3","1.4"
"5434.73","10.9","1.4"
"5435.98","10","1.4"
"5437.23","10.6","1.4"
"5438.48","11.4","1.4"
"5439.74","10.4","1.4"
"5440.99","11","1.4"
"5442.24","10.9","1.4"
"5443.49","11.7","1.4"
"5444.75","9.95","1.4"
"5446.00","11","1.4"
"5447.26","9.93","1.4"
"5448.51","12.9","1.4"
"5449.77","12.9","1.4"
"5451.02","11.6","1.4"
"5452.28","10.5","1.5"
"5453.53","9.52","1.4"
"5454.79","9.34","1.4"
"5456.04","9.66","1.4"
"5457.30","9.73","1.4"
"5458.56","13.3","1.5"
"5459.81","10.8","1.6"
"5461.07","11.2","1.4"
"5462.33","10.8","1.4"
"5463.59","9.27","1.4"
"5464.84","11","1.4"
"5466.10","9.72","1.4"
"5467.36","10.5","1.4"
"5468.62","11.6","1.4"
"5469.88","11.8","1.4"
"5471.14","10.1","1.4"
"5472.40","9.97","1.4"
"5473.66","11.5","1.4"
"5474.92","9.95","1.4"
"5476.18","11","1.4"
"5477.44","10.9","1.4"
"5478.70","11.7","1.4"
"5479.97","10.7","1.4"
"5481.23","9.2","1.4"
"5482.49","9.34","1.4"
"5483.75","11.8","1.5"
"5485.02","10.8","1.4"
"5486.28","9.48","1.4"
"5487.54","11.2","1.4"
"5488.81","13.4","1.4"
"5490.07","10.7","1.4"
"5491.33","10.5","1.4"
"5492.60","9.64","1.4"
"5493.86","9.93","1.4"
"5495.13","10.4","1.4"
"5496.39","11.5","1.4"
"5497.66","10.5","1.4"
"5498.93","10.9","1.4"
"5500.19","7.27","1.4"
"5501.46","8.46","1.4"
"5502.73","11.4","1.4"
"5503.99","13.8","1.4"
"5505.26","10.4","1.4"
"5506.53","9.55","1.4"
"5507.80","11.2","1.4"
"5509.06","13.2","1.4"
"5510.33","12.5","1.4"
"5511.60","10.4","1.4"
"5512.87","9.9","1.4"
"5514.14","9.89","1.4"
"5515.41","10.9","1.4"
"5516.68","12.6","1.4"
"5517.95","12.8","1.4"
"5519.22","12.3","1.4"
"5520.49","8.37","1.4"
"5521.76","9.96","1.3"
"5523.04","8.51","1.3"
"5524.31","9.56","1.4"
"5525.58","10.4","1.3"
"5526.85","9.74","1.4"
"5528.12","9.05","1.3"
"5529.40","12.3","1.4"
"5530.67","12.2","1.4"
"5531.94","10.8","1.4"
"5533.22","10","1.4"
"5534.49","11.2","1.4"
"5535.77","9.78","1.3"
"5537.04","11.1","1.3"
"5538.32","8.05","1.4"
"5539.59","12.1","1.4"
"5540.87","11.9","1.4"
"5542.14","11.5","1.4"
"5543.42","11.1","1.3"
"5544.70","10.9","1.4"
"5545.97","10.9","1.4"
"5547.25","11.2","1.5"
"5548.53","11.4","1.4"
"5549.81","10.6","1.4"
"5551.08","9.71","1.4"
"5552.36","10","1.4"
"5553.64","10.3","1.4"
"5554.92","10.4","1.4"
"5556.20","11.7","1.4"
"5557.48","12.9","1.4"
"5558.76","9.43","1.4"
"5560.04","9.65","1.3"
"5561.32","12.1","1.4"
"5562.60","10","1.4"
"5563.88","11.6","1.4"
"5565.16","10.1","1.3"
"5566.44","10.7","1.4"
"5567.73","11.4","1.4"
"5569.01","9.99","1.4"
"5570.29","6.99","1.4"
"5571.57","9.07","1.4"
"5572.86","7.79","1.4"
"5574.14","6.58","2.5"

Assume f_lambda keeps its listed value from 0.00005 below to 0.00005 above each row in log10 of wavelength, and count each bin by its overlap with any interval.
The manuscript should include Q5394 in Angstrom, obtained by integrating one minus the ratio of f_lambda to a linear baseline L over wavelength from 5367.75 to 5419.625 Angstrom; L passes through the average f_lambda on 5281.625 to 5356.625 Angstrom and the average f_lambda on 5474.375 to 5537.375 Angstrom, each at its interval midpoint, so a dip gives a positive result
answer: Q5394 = 1.7 Angstrom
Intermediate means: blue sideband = 10.7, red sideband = 10.7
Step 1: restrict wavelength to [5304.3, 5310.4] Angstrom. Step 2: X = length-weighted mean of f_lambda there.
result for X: 11.7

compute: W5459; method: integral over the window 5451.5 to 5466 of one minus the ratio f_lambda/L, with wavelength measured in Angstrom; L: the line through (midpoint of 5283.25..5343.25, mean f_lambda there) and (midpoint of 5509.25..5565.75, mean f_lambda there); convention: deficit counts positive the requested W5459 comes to 0.4 Angstrom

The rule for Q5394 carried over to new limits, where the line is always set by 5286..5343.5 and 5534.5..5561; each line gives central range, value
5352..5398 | 0.79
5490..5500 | 0.38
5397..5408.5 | 1.07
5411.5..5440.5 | -0.11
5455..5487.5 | 0.42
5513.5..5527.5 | 0.40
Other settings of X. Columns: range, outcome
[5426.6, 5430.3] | 10.3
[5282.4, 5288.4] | 9.74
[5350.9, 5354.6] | 10.1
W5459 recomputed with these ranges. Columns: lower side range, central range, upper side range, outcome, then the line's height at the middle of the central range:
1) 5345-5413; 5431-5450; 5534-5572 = -0.9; 10.5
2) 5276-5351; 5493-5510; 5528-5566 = 0.2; 10.8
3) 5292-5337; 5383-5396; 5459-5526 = 0.4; 10.8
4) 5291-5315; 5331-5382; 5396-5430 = 0.2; 10.8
